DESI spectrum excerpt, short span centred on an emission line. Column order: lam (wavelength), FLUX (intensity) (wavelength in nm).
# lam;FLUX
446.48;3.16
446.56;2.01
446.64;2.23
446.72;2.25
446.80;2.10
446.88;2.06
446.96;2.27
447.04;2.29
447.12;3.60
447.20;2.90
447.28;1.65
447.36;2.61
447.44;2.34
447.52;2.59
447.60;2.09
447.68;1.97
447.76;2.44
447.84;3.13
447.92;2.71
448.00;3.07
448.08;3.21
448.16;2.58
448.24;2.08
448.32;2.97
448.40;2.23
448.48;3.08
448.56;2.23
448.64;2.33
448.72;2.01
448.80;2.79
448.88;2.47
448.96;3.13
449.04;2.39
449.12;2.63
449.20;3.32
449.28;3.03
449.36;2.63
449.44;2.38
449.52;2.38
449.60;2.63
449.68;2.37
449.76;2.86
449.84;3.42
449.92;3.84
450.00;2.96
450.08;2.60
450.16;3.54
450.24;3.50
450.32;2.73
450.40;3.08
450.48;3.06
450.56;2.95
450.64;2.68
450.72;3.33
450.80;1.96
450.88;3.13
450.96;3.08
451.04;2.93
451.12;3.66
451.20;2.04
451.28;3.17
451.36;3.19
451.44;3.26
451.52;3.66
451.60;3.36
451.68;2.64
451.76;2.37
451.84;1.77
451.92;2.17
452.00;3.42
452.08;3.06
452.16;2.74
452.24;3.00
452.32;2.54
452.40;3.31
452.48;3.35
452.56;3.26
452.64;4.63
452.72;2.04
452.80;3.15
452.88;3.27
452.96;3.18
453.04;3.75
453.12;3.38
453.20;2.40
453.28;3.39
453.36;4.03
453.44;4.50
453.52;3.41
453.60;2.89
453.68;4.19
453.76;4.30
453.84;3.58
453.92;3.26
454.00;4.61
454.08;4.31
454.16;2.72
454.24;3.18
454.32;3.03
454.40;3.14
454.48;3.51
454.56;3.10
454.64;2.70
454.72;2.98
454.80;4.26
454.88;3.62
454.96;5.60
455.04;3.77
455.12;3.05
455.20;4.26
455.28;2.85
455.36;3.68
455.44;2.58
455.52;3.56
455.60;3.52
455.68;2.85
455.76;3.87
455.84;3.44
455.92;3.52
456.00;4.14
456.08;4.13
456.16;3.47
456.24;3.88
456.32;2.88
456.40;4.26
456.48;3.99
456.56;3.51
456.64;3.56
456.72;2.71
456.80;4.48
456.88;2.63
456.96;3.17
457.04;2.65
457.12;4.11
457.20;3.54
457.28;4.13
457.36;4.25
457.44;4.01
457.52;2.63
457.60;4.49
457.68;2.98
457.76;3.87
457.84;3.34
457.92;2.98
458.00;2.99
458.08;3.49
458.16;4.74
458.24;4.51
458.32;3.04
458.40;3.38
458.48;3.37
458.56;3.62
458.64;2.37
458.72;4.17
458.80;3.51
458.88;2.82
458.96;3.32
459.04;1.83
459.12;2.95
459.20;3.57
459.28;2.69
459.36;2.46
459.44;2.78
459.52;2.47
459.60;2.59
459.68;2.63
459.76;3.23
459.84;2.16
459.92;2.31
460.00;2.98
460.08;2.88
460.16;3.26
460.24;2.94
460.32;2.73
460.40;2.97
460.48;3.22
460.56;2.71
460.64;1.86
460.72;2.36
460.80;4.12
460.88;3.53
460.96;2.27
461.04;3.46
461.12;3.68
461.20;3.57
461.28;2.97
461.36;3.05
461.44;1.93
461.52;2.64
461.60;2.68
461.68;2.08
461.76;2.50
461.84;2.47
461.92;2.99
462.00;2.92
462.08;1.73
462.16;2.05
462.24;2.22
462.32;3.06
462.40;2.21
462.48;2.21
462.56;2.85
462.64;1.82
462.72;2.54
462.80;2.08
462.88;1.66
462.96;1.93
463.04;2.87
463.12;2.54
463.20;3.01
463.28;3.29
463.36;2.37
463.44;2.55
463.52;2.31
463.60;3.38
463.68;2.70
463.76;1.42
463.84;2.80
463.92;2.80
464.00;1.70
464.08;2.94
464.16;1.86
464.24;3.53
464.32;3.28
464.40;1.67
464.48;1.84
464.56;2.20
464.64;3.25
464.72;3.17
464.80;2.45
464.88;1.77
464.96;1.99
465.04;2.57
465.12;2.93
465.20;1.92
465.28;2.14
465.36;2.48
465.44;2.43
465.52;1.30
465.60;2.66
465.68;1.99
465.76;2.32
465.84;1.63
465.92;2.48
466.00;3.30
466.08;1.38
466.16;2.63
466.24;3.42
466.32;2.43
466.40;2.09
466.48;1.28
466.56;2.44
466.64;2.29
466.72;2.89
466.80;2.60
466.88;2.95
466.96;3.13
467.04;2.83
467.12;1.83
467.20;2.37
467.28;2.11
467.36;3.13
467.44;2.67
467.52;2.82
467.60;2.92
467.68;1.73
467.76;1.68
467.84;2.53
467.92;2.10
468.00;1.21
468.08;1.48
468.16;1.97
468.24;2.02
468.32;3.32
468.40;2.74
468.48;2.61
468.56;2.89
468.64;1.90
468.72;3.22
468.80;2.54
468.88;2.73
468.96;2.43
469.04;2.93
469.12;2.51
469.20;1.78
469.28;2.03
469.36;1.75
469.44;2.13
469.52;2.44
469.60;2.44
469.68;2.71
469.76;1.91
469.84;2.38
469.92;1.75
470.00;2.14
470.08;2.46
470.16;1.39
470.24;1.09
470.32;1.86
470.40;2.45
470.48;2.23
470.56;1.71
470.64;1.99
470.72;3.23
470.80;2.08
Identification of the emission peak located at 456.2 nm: C IV 1549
